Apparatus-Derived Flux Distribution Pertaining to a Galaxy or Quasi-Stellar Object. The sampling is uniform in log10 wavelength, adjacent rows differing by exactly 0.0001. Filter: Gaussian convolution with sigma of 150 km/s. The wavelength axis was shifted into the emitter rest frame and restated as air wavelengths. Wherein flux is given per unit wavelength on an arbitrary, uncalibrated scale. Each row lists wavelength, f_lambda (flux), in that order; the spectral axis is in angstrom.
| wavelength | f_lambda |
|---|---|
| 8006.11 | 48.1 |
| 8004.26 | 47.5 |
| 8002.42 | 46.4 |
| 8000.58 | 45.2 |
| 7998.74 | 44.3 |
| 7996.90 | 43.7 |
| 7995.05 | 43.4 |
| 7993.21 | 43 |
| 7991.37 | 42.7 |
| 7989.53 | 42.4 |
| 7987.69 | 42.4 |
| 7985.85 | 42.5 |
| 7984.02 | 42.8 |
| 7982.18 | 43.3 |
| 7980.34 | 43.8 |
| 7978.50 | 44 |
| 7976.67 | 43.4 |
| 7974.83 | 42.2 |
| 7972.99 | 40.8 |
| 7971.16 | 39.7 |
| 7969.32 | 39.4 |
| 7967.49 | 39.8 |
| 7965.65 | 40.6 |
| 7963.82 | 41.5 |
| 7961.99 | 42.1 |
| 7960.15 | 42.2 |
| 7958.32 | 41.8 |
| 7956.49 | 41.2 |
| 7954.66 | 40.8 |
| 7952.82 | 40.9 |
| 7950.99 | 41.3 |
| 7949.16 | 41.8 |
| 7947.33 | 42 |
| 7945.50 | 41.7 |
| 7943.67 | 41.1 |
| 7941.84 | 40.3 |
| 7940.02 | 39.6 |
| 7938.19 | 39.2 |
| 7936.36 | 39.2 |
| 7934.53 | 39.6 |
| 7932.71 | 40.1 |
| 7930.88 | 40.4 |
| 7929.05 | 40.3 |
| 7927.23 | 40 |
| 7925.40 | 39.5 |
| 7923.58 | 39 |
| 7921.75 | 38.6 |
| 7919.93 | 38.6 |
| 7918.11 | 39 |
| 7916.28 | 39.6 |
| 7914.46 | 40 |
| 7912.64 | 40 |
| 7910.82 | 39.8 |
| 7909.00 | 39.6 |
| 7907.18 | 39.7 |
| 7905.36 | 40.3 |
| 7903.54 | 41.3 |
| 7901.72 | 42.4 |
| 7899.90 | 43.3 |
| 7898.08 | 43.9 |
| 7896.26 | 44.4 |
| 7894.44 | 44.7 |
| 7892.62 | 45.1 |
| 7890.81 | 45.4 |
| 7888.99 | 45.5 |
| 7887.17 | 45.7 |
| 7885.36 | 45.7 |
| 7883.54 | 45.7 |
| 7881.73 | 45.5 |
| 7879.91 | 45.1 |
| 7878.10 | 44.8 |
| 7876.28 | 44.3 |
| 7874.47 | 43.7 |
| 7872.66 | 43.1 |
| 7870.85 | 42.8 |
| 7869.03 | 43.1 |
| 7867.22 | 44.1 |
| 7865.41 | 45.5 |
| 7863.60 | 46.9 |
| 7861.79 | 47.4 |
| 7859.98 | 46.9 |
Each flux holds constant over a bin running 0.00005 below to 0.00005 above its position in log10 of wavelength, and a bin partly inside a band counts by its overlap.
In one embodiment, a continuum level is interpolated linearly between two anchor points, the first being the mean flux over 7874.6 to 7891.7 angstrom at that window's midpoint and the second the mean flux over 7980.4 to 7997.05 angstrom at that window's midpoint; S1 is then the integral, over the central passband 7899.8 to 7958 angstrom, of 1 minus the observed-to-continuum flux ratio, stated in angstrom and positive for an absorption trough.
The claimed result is 5.2 angstrom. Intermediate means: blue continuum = 45.2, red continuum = 42.9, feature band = 40.3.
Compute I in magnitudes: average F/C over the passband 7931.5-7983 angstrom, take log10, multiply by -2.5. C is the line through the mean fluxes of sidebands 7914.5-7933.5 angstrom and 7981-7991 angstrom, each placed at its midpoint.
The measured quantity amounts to 0.00 mag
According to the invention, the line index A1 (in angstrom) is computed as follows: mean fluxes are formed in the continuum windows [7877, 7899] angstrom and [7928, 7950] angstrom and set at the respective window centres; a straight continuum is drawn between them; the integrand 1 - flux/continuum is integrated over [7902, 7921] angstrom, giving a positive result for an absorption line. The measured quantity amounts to 1.37 angstrom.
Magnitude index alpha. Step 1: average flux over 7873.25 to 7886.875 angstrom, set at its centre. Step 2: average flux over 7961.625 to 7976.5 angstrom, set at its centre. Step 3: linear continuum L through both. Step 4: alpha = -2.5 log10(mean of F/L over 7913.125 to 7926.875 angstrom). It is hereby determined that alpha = 0.10 mag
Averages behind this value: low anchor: 45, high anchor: 40.8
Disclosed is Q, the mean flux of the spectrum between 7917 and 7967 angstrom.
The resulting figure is 40.4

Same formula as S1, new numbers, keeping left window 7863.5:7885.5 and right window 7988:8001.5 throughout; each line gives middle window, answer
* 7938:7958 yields 1.3 angstrom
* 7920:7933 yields 1.3 angstrom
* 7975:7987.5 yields 0.1 angstrom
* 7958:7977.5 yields 1.1 angstrom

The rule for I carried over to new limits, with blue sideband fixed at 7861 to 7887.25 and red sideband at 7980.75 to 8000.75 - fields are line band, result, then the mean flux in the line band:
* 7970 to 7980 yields 0.034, 42.1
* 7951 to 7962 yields 0.058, 41.4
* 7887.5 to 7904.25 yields 0.012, 44.1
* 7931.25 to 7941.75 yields 0.112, 39.7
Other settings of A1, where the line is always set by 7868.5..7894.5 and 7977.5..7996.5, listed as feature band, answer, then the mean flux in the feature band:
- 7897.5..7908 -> 0.6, 41.8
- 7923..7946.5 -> 2.1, 40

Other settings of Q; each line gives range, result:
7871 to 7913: 43.5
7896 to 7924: 40.5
